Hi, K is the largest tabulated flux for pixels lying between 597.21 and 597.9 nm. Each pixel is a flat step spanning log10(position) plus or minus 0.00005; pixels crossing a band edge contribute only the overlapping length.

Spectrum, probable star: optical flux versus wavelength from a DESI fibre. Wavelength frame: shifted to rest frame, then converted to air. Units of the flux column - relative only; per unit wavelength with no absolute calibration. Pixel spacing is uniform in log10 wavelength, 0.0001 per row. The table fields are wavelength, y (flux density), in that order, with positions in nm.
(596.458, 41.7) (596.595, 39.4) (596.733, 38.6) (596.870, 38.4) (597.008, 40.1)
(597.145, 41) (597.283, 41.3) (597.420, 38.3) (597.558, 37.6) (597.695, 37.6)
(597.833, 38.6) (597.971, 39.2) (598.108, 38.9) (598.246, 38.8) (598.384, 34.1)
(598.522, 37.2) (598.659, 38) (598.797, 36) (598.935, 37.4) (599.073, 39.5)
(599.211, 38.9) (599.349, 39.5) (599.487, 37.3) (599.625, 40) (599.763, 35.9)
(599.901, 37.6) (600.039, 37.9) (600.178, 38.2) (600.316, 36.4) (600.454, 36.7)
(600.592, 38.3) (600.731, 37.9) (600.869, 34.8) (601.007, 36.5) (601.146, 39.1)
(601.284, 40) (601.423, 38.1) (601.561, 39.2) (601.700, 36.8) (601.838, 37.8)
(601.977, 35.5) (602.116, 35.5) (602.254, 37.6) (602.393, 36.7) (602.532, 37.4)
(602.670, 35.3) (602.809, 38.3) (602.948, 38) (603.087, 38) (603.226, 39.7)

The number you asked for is 41.3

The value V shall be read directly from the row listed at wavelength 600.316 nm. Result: 36.4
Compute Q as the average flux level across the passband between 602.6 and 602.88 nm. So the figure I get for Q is 36.9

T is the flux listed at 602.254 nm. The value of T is 37.6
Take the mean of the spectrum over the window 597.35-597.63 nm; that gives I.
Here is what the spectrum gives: 38.1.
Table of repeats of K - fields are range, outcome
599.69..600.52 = 38.2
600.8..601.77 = 40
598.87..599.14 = 39.5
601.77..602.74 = 37.8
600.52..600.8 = 38.3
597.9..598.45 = 39.2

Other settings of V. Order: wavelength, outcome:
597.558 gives 37.6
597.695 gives 37.6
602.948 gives 38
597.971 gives 39.2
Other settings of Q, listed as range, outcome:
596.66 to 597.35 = 39.8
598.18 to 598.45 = 36.4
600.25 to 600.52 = 36.6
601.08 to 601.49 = 39.1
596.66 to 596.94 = 38.4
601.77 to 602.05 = 36.5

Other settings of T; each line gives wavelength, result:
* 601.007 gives 36.5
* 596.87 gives 38.4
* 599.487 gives 37.3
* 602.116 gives 35.5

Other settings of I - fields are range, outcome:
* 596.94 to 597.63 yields 39.7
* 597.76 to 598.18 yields 38.9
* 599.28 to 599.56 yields 38.4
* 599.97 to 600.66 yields 37.5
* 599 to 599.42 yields 39.3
